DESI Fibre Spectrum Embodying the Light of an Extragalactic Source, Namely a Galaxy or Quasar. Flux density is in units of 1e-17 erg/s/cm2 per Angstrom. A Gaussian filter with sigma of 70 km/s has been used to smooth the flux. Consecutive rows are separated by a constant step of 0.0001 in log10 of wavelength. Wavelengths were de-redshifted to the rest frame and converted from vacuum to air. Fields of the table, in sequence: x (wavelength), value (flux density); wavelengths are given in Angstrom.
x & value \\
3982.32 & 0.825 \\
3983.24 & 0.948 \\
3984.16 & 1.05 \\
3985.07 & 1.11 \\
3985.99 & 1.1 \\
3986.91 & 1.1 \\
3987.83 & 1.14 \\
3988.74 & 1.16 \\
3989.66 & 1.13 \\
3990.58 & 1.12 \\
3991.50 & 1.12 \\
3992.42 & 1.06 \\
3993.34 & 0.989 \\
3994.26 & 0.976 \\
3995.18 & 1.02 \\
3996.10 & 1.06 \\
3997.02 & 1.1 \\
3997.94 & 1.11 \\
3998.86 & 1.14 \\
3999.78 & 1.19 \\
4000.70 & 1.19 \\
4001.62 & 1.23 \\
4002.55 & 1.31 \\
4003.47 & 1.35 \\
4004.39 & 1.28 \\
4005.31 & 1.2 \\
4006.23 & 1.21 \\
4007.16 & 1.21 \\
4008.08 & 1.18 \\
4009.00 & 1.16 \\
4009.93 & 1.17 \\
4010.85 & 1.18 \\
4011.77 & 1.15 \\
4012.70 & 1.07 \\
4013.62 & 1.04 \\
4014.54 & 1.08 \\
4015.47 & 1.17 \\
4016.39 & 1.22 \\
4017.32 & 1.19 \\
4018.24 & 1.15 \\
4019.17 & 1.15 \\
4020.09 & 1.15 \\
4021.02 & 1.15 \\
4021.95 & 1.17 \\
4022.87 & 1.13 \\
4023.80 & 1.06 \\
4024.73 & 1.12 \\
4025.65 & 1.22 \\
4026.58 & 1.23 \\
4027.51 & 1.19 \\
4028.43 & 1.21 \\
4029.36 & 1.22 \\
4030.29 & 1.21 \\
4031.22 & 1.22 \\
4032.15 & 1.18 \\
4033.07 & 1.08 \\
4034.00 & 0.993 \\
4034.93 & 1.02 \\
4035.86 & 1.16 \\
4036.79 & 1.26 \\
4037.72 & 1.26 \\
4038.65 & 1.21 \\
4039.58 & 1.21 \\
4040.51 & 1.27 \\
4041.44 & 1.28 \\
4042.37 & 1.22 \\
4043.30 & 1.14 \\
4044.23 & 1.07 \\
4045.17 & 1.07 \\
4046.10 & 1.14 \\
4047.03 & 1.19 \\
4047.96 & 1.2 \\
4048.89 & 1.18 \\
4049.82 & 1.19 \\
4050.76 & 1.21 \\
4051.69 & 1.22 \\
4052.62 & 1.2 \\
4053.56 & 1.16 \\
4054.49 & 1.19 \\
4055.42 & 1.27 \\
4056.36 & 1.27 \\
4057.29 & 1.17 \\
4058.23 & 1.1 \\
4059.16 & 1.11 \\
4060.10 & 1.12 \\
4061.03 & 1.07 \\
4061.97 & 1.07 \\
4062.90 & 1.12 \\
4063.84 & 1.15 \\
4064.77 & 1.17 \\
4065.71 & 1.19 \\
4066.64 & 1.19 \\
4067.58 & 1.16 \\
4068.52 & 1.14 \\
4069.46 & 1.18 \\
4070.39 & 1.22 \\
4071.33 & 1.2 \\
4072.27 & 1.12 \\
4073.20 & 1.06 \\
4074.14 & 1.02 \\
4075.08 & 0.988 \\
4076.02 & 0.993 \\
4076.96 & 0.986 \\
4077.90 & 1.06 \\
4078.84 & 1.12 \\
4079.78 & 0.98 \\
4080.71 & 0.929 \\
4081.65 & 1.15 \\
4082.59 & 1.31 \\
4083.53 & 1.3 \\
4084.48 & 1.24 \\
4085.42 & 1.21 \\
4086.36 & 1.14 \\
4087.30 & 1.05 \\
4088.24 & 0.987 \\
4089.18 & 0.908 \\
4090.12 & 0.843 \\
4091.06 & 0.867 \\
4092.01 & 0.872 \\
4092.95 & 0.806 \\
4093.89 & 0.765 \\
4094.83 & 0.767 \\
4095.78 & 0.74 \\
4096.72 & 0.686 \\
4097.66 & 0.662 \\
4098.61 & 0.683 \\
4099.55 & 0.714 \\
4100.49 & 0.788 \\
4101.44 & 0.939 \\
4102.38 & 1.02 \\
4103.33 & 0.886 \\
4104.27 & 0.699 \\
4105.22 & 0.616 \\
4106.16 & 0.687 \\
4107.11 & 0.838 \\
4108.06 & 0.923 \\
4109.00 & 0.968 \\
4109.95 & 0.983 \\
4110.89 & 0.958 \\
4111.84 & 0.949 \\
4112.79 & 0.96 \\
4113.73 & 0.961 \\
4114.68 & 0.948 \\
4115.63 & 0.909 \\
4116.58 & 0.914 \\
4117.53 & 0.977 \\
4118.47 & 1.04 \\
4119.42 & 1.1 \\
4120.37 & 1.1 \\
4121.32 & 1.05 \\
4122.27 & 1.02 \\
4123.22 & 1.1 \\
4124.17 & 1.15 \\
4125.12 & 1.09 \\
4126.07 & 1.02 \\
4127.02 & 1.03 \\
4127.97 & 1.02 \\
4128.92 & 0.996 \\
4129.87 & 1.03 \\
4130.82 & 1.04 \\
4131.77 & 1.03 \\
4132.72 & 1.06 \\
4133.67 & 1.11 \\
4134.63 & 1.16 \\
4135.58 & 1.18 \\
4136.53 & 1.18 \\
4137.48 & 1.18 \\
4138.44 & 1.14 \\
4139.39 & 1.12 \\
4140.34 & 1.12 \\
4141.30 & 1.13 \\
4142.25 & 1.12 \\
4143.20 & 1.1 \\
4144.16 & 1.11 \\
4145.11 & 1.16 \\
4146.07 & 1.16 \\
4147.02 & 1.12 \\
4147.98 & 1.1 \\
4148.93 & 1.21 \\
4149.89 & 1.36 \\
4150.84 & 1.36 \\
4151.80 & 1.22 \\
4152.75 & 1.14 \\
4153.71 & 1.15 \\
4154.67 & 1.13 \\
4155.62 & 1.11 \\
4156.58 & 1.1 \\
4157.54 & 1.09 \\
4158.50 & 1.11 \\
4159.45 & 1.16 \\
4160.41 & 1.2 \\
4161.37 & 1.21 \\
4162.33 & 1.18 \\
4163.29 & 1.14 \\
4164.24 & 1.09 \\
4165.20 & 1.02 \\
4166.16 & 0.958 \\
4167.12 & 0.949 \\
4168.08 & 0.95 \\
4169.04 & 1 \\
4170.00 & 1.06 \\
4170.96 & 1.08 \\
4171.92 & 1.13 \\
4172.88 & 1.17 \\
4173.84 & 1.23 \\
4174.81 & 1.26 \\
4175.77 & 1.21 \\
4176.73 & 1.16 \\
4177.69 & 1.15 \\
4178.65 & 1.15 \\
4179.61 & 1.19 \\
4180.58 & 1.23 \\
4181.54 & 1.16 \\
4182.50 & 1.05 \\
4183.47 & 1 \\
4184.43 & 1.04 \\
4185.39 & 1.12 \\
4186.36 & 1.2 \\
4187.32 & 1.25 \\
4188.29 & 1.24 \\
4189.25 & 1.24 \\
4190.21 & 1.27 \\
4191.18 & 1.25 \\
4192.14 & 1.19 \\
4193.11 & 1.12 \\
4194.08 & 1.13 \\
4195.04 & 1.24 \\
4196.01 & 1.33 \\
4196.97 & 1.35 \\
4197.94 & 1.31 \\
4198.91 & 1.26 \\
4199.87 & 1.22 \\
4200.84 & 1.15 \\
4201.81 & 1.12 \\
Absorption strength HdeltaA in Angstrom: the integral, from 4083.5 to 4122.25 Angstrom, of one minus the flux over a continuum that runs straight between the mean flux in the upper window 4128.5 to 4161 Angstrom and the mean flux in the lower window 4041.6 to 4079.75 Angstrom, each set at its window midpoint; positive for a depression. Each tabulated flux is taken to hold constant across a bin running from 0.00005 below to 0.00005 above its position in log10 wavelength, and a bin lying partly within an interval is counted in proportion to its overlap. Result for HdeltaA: 7.8 Angstrom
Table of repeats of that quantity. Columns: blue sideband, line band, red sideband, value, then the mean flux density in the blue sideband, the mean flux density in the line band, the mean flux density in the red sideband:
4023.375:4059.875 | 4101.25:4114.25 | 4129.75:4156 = 3.1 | 1.18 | 0.884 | 1.15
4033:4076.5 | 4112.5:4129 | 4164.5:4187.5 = 1.6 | 1.15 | 1.02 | 1.11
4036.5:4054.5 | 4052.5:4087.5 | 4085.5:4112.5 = -3.4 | 1.19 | 1.13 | 0.854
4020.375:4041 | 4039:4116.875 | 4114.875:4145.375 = 6.4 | 1.17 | 1.04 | 1.08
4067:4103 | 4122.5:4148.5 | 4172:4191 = -0.4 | 0.989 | 1.1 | 1.17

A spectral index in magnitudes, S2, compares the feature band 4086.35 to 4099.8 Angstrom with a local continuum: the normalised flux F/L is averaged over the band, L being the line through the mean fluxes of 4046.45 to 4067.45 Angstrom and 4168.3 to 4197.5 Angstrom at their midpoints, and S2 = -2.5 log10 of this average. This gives 0.38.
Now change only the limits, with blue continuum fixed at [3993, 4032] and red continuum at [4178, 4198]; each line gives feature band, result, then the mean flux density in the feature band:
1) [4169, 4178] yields 0.03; 1.15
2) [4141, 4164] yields 0.02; 1.16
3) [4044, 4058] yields -0.01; 1.18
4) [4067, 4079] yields 0.07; 1.1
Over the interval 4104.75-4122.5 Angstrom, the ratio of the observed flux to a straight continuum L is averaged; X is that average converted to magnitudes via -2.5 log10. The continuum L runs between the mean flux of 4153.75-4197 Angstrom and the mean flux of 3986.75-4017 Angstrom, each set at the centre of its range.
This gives 0.21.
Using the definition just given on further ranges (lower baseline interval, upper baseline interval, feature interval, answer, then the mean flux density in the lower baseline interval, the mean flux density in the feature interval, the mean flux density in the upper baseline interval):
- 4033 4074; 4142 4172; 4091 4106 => 0.42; 1.16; 0.778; 1.12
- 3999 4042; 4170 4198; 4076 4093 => 0.13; 1.18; 1.05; 1.18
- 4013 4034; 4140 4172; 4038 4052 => -0.03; 1.16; 1.19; 1.12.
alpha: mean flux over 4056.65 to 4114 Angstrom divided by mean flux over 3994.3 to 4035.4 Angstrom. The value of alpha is 0.9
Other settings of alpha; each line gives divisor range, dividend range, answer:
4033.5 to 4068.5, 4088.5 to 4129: 0.78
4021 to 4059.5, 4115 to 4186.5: 0.94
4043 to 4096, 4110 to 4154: 0.99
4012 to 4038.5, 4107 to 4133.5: 0.87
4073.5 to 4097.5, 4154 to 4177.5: 1.13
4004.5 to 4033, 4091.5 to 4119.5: 0.73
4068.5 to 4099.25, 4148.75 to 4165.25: 1.17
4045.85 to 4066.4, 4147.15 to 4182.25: 0.98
